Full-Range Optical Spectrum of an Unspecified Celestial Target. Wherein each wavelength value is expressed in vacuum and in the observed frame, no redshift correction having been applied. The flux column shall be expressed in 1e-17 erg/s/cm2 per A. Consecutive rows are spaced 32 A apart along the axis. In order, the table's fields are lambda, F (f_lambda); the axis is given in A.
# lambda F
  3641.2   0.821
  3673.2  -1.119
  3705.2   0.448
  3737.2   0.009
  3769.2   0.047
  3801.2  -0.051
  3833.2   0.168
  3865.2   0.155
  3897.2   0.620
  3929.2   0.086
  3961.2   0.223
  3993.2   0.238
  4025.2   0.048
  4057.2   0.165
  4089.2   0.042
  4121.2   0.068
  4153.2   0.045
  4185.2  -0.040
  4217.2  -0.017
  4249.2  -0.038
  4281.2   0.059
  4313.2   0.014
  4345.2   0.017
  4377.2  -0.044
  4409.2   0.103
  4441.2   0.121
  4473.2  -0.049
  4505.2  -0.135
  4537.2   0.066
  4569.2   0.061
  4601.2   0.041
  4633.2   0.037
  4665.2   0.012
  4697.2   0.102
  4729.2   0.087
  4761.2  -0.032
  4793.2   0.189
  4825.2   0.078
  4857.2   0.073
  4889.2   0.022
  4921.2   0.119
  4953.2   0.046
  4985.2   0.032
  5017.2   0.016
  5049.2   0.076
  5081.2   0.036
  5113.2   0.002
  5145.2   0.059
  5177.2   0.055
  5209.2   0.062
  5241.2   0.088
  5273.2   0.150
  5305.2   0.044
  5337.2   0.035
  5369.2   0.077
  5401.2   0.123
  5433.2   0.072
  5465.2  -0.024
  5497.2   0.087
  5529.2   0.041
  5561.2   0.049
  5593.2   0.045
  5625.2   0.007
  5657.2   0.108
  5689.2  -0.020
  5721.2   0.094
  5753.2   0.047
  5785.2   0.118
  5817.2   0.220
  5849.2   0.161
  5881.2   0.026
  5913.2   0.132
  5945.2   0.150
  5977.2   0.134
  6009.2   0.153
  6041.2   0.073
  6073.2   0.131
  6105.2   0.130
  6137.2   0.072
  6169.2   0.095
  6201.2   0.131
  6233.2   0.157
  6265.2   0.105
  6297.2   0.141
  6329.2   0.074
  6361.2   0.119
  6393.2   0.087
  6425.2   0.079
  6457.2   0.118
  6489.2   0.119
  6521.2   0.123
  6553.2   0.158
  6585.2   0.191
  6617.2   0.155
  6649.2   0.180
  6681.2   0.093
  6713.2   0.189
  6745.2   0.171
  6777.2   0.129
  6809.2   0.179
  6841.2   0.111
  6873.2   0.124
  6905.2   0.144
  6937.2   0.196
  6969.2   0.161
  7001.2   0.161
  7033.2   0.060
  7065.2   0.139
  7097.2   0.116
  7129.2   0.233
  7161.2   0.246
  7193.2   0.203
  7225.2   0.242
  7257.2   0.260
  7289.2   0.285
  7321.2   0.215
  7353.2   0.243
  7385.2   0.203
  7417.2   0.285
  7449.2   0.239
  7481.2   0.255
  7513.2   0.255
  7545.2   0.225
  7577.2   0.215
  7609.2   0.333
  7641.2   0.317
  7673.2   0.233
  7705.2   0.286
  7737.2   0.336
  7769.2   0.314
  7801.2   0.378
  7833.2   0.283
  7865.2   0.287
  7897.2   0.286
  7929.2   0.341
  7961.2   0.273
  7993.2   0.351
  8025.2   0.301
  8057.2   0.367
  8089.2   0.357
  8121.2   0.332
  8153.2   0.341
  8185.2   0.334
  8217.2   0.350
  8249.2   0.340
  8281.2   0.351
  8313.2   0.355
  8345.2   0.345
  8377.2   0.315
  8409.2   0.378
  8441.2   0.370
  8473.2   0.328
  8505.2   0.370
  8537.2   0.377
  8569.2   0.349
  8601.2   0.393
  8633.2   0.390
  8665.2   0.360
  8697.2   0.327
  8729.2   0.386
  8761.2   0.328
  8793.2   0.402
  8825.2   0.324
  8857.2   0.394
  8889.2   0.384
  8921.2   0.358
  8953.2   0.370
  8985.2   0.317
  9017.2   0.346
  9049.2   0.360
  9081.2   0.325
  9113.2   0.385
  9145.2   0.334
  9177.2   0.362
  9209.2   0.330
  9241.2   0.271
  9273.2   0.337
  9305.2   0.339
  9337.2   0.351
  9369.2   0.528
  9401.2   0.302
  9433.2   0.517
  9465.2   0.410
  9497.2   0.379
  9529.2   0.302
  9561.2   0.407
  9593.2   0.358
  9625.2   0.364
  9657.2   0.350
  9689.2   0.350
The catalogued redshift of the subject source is 0.79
